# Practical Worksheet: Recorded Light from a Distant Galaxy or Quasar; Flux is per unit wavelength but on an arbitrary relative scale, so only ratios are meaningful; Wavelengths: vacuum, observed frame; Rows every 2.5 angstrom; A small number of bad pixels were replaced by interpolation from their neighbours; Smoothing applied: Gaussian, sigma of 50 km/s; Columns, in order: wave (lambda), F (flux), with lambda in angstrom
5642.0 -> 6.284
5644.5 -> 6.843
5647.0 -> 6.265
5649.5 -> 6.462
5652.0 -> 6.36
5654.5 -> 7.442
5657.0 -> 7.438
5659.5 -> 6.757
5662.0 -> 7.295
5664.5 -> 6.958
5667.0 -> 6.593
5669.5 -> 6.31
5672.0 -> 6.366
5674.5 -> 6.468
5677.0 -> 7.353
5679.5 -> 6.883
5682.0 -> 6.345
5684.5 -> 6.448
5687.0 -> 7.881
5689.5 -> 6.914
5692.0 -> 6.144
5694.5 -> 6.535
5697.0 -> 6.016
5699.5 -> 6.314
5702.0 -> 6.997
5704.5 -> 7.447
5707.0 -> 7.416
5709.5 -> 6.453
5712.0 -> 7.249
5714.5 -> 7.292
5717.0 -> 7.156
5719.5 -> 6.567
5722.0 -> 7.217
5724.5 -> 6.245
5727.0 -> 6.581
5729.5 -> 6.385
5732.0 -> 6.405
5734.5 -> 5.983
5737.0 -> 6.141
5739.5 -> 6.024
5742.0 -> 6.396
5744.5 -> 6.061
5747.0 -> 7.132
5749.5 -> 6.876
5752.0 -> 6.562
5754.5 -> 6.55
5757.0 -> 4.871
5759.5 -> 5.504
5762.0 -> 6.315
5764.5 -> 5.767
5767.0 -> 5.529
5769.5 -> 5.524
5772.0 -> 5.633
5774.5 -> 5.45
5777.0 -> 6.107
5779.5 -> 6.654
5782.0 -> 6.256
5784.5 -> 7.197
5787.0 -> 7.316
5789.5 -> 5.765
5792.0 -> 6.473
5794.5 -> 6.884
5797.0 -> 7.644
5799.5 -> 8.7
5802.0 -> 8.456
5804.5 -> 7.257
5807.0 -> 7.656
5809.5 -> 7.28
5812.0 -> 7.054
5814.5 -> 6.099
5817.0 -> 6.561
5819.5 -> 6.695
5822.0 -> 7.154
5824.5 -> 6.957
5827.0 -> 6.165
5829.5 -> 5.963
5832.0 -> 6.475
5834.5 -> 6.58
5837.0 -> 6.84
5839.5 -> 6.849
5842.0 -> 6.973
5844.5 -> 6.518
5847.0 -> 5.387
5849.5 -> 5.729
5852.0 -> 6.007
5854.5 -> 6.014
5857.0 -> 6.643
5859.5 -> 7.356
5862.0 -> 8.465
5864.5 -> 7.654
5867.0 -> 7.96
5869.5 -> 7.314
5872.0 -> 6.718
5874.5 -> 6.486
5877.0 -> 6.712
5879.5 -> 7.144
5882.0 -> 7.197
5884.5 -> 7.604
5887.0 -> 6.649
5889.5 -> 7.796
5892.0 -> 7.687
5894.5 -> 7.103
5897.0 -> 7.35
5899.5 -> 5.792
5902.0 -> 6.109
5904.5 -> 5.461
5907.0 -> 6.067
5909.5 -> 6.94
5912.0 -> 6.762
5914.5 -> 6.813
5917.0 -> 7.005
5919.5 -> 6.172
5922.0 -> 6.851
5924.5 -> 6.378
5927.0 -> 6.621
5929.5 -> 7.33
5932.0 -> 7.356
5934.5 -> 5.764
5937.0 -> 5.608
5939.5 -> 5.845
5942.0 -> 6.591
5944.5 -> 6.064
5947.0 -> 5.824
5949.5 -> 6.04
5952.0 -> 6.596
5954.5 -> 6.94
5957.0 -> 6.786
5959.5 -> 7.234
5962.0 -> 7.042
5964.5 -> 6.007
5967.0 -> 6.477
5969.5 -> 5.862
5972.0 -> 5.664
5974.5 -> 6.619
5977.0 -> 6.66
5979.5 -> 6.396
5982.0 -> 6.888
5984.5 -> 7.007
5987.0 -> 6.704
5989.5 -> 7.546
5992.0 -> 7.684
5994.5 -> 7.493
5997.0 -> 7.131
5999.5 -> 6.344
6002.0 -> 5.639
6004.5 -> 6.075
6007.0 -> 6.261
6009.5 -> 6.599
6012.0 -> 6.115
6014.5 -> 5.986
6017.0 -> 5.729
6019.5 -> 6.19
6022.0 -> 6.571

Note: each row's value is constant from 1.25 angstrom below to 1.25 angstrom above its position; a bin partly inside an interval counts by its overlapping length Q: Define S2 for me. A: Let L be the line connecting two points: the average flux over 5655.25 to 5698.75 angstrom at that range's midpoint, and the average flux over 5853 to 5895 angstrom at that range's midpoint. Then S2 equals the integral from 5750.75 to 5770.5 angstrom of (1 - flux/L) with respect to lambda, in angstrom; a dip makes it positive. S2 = 3.2 angstrom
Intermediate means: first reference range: 6.75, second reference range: 7.2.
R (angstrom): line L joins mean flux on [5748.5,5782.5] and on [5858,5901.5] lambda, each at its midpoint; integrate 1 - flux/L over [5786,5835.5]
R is -3.9 angstrom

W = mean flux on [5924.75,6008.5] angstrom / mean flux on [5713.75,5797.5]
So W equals 1.0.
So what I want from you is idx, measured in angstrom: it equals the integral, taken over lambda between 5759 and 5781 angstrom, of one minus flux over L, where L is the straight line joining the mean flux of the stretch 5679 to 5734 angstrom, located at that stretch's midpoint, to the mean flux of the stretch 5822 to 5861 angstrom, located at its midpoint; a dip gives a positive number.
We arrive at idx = 2.6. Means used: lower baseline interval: 6.76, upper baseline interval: 6.47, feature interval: 5.85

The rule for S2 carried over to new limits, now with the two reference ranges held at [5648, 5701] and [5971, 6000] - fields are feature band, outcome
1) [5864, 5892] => -1.6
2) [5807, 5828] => 0.0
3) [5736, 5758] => 1.5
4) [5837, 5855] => 1.4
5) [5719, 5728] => 0.1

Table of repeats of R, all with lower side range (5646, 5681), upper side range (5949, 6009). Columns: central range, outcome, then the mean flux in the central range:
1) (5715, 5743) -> 1.1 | 6.49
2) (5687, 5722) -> -0.5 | 6.86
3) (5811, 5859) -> 1.7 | 6.47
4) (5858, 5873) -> -2.0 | 7.58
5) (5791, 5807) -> -2.1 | 7.59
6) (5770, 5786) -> 1.3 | 6.2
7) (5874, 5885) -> -0.6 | 7.03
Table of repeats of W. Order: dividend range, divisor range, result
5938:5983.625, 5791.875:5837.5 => 0.92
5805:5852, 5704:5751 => 0.99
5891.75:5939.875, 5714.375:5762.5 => 1.02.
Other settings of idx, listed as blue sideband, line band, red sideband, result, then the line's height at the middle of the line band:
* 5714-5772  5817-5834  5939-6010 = -0.5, 6.38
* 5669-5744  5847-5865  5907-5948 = -0.4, 6.54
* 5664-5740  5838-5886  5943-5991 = -2.0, 6.6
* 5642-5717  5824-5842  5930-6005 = 0.3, 6.66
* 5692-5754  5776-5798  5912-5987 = -0.3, 6.6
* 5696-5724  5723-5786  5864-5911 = 6.7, 6.91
